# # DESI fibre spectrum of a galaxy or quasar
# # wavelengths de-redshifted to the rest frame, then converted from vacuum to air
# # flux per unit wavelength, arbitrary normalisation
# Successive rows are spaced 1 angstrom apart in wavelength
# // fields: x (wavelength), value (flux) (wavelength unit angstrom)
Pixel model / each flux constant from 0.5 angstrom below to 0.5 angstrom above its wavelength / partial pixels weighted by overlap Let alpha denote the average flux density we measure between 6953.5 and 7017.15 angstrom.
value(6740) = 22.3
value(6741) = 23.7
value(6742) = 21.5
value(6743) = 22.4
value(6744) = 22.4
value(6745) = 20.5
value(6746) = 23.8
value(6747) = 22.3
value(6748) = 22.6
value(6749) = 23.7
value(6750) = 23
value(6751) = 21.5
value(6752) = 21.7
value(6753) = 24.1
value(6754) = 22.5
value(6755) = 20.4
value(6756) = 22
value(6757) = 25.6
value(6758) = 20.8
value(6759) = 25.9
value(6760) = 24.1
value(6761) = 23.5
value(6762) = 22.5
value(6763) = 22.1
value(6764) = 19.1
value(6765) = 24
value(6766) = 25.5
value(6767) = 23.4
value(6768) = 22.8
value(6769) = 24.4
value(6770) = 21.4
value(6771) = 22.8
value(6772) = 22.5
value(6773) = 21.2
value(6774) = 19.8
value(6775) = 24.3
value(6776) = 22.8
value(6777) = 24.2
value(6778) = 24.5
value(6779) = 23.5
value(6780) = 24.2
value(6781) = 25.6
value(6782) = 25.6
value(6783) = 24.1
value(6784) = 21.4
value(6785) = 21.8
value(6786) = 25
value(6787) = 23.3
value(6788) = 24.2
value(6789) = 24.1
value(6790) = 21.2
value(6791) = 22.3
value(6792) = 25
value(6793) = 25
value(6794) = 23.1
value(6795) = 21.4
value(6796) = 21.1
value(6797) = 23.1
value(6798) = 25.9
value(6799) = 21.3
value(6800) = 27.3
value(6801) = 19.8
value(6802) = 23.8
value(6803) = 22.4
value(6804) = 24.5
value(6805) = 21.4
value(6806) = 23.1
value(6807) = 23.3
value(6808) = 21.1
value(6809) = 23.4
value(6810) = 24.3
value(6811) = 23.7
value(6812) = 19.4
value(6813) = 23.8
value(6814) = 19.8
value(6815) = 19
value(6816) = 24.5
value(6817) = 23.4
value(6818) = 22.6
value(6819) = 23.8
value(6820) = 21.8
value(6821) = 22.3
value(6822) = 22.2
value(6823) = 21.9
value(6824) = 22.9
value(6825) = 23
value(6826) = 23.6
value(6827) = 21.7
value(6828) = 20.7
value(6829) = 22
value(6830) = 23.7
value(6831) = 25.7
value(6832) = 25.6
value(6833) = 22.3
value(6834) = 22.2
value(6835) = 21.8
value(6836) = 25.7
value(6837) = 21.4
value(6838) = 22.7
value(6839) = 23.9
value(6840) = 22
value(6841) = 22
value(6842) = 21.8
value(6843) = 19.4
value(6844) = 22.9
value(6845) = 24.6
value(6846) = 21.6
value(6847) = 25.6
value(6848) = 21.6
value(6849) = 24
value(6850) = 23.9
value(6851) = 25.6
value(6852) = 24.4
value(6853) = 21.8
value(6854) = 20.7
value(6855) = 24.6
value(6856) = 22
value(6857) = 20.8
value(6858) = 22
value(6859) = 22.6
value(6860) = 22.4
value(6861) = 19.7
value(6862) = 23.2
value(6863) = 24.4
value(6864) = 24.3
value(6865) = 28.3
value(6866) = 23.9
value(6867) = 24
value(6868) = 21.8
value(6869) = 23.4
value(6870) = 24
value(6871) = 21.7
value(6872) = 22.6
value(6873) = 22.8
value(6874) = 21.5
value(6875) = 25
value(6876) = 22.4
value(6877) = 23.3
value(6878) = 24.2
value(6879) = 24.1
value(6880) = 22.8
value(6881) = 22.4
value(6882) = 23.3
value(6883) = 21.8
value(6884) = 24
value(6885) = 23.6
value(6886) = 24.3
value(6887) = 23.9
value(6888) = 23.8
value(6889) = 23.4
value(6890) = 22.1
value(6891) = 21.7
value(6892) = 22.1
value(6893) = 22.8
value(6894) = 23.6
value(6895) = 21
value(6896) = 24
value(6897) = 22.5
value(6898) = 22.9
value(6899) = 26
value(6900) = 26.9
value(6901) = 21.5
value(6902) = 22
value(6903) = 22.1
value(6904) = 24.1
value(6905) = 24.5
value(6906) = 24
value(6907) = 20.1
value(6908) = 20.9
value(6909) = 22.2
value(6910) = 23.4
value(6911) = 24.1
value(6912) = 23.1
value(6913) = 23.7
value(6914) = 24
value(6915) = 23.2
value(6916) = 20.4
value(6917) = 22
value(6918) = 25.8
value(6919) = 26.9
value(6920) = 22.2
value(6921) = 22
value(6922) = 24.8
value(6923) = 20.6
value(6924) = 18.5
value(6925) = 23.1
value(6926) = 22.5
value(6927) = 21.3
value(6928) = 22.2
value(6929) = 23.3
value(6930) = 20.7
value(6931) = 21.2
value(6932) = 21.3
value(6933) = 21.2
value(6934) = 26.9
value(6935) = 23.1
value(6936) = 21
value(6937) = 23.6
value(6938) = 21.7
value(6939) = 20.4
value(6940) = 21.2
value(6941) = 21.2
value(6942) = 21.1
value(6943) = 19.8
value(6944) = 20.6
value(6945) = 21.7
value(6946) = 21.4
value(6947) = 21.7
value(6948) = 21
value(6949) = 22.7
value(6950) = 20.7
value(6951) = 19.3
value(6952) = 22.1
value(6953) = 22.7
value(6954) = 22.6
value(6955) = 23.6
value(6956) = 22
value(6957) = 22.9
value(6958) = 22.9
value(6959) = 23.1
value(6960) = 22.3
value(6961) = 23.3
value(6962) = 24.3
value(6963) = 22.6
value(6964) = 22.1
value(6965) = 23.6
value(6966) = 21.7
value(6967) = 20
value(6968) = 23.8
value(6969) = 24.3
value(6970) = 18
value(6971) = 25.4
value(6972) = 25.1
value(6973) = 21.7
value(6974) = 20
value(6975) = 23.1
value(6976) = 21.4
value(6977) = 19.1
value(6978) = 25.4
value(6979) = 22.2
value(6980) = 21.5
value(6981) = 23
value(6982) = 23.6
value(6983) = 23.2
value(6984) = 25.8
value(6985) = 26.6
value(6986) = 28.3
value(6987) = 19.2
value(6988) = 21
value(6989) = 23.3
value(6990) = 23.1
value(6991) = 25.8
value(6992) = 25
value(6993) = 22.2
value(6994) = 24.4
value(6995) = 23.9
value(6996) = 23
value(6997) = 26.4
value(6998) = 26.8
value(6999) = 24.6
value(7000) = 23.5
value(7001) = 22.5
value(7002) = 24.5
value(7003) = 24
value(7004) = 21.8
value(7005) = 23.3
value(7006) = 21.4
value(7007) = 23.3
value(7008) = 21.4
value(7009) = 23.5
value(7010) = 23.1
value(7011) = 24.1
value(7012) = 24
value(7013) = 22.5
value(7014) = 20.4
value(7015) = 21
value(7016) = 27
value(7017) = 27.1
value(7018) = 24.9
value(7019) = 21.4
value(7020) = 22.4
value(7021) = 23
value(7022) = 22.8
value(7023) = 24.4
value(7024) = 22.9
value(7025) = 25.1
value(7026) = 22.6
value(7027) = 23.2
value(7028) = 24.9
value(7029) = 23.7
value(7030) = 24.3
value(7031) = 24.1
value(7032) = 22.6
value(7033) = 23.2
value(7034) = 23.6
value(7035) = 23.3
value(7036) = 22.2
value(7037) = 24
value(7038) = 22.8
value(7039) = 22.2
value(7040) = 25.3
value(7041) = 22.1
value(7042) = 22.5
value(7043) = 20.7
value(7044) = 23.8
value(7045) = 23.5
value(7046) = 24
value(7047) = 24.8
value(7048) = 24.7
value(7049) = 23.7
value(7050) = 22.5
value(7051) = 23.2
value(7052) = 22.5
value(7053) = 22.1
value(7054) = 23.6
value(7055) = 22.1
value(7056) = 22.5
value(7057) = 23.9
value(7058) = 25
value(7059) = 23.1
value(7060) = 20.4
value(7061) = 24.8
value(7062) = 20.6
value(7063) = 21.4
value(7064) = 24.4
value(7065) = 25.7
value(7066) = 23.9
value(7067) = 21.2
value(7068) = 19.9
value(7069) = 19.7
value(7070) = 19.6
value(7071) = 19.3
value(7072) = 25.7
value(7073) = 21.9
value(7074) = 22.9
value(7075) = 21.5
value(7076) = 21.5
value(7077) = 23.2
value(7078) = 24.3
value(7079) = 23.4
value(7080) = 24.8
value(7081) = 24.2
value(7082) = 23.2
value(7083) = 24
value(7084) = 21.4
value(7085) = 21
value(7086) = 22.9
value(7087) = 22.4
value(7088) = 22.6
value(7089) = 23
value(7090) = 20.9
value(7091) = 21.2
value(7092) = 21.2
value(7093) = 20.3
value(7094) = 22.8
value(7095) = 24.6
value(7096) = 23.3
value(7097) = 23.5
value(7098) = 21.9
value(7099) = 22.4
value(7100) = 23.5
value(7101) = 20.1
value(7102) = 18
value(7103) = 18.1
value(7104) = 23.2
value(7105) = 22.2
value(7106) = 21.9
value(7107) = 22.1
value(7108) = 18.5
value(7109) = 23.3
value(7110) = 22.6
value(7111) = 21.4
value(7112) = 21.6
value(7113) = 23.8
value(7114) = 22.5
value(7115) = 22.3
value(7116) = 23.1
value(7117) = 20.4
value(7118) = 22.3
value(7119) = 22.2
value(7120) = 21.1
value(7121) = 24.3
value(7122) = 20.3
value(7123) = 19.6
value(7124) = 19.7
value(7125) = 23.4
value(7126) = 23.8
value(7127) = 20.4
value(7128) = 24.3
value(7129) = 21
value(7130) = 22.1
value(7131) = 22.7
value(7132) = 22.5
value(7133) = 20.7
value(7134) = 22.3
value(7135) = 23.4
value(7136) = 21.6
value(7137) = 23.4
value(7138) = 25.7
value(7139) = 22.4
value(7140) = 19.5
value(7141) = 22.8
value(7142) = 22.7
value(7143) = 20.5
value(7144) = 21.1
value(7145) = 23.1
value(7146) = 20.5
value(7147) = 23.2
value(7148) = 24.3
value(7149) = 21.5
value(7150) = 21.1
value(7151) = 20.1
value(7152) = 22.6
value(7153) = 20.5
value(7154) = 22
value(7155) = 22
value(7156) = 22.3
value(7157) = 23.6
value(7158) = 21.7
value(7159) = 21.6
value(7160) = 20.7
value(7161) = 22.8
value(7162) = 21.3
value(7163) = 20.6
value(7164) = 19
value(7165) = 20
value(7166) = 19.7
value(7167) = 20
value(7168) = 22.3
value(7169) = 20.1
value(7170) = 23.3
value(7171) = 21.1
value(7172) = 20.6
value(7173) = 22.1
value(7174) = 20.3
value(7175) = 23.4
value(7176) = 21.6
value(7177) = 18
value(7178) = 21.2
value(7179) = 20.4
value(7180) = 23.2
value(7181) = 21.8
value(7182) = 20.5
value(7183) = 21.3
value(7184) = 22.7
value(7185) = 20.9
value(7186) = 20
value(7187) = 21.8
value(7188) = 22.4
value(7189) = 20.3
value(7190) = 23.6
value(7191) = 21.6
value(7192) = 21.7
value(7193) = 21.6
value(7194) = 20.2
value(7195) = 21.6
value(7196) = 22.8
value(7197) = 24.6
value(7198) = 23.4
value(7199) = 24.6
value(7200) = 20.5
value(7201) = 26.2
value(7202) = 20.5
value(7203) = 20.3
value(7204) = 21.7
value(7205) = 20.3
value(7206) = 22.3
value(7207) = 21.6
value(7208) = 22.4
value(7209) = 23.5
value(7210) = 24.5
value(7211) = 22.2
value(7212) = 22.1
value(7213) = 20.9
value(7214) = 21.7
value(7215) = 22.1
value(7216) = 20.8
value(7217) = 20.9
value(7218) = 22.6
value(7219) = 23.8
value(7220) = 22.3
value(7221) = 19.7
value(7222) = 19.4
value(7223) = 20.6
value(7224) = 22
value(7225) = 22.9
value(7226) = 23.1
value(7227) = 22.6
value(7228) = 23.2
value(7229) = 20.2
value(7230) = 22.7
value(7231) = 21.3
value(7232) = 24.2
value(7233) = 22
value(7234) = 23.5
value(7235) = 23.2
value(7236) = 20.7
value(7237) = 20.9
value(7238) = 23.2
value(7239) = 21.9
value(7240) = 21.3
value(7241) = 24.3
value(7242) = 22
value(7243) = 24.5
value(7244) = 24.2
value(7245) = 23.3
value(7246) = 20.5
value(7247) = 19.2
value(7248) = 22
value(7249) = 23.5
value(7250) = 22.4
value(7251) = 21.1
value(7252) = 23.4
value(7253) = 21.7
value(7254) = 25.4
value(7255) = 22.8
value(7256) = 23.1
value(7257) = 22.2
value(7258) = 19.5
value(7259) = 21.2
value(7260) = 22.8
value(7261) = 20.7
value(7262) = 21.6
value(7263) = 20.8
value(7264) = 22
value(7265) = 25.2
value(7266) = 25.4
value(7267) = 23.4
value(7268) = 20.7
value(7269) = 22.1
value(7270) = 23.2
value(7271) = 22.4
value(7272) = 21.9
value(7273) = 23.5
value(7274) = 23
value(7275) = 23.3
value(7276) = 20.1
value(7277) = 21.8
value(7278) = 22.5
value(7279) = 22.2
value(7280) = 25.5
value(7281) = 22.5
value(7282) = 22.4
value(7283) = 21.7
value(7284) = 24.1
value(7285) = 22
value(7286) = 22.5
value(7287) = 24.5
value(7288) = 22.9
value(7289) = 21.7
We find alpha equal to 23.2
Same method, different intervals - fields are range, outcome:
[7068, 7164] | 22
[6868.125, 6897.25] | 23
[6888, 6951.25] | 22.4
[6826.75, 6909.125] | 23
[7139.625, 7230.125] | 21.7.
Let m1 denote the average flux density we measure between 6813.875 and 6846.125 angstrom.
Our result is 22.6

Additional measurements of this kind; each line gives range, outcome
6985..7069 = 23.3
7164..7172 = 20.8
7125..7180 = 21.7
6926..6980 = 22.1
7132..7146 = 22.2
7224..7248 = 22.4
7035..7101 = 22.7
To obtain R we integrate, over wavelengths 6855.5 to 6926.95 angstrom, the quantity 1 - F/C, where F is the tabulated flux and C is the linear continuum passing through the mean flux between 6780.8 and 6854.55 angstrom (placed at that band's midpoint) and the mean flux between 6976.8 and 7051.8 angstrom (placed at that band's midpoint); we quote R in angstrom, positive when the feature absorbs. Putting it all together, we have 0.38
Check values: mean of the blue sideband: 22.9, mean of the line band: 23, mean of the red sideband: 23.5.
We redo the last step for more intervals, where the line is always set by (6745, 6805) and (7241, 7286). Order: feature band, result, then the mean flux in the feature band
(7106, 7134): 0.9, 21.9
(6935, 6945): 0.7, 21.3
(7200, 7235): 0.8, 22.1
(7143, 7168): 1.3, 21.5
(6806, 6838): 0.5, 22.7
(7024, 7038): -0.5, 23.5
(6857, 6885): -0.2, 23.1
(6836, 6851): 0.1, 22.9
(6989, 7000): -0.8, 24.4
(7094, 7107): 0.4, 21.9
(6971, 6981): 0.2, 22.4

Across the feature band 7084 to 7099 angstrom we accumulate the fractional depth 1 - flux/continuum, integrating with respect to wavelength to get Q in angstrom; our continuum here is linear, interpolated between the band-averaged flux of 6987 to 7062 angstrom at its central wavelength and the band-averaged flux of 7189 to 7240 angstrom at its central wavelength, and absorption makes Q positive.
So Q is 0.45 angstrom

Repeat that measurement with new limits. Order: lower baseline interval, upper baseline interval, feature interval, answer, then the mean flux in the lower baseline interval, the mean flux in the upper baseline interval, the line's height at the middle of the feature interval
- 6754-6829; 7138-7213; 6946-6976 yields 0.1 angstrom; 22.9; 21.7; 22.4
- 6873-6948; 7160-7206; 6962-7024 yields -2.6 angstrom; 22.7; 21.5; 22.3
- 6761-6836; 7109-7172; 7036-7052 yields -0.8 angstrom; 23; 21.8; 22.2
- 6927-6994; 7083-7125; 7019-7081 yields -2.6 angstrom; 22.5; 21.8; 22.1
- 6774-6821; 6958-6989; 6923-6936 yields 0.5 angstrom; 23.1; 22.8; 22.9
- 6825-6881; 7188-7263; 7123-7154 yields 0.4 angstrom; 23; 22.1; 22.3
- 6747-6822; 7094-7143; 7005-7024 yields -0.7 angstrom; 23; 22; 22.3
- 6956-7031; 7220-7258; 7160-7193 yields 1.9 angstrom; 23.3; 22.2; 22.5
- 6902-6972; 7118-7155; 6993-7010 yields -1.0 angstrom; 22.4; 22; 22.2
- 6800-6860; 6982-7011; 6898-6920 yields -0.1 angstrom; 22.7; 23.8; 23.2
